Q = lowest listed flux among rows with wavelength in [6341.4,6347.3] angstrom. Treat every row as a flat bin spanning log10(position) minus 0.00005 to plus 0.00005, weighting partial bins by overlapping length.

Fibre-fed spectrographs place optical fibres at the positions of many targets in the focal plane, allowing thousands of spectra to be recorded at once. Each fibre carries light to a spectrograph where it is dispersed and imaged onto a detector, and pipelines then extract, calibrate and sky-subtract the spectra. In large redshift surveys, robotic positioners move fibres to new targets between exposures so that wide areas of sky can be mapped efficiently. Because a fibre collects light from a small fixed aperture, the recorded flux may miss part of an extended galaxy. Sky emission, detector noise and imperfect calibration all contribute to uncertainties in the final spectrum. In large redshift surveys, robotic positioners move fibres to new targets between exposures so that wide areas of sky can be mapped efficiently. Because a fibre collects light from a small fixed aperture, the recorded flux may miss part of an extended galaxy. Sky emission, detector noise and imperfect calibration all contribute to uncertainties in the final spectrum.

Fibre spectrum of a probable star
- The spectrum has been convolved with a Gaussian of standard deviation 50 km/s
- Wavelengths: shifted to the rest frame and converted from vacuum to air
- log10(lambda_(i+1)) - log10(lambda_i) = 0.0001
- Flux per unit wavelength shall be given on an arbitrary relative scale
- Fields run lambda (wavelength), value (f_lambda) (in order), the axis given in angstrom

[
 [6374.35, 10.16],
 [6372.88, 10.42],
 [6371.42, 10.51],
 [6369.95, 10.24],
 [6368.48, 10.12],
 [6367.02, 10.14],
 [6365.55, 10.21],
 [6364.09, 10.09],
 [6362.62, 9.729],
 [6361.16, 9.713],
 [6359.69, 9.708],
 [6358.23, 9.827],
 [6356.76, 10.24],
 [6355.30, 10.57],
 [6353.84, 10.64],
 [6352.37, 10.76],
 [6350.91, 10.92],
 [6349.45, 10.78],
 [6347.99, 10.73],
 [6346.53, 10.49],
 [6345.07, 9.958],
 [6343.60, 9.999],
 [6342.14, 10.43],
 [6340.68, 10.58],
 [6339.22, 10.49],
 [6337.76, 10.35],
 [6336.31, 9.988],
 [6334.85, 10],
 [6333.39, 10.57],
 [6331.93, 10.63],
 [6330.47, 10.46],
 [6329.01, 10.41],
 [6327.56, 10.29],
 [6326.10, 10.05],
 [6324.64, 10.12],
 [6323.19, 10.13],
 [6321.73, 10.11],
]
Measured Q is 9.958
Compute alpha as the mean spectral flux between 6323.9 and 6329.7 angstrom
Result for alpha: 10.2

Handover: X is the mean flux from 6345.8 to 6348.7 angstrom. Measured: 10.6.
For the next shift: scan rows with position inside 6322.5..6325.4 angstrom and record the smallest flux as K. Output 10.12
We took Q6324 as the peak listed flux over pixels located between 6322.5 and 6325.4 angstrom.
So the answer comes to 10.13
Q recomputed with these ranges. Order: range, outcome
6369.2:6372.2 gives 10.24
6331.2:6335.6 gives 10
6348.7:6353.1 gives 10.76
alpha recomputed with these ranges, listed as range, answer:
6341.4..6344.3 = 10.2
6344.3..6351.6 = 10.6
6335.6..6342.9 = 10.4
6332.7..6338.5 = 10.2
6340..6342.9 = 10.5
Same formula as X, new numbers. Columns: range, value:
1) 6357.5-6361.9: 9.76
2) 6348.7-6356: 10.7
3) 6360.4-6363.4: 9.71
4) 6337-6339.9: 10.4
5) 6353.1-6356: 10.6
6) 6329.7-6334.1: 10.5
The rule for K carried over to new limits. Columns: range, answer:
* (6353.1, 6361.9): 9.708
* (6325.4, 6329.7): 10.05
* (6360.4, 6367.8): 9.713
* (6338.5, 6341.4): 10.49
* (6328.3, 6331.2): 10.41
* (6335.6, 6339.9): 9.988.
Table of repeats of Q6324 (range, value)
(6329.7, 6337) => 10.63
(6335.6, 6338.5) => 10.35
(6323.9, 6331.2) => 10.46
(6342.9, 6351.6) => 10.92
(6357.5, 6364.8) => 10.09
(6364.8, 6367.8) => 10.21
